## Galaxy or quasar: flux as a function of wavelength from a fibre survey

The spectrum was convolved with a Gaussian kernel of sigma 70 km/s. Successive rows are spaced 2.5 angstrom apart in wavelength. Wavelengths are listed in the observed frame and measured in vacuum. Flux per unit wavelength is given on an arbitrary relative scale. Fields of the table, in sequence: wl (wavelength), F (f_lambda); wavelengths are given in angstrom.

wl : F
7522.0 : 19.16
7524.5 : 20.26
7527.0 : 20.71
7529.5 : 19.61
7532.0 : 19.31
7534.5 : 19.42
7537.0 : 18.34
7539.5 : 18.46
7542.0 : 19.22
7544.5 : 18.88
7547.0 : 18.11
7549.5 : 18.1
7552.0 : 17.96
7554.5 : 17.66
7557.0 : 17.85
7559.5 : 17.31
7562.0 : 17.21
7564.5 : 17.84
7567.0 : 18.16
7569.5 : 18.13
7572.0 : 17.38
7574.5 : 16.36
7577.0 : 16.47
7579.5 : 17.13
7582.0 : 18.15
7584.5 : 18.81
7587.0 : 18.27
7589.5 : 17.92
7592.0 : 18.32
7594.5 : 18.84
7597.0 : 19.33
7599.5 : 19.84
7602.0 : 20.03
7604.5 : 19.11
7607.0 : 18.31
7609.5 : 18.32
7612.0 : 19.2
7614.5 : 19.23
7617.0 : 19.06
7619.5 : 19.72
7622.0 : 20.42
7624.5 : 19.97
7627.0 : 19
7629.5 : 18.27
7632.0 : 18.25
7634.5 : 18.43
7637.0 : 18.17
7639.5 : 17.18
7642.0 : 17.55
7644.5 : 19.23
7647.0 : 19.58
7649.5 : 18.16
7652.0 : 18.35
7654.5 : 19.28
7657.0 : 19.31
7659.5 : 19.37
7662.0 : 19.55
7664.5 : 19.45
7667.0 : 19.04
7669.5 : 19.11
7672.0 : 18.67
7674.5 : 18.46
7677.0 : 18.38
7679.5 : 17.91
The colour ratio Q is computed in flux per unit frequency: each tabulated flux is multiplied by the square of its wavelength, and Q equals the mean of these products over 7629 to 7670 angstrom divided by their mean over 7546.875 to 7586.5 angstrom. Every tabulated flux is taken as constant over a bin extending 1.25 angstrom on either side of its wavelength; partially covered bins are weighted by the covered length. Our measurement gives 1.08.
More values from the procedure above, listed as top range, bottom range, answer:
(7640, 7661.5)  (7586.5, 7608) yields 1.01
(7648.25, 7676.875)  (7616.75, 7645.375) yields 1.02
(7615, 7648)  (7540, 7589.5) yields 1.07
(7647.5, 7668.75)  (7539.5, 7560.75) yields 1.08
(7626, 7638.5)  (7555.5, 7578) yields 1.07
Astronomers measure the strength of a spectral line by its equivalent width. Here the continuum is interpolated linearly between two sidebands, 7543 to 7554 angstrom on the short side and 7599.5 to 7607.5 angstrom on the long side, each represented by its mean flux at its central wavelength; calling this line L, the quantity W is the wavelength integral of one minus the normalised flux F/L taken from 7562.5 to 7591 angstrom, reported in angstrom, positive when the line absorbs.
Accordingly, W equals 1.70 angstrom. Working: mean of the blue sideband 18.2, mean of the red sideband 19.3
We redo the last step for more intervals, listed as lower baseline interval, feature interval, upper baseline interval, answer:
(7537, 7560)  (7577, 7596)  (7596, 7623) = 0.80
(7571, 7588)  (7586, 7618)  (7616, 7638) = -1.20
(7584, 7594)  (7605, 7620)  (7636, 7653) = -0.50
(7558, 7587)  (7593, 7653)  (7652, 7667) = -1.12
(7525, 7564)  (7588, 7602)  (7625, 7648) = -0.34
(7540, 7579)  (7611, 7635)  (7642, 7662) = -0.74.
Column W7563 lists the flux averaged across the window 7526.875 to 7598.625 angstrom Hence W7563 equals 18.2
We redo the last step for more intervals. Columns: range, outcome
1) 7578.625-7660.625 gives 18.8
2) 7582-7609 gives 18.8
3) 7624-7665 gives 18.7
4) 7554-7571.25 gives 17.7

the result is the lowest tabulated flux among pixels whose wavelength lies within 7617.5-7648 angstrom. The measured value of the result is 17.18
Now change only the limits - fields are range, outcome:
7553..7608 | 16.36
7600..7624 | 18.31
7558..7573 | 17.21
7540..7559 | 17.66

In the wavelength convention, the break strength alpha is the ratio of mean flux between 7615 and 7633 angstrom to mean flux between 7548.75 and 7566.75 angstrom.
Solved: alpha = 1.09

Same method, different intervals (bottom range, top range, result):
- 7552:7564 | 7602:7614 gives 1.08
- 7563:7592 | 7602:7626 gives 1.09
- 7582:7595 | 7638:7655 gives 1.00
